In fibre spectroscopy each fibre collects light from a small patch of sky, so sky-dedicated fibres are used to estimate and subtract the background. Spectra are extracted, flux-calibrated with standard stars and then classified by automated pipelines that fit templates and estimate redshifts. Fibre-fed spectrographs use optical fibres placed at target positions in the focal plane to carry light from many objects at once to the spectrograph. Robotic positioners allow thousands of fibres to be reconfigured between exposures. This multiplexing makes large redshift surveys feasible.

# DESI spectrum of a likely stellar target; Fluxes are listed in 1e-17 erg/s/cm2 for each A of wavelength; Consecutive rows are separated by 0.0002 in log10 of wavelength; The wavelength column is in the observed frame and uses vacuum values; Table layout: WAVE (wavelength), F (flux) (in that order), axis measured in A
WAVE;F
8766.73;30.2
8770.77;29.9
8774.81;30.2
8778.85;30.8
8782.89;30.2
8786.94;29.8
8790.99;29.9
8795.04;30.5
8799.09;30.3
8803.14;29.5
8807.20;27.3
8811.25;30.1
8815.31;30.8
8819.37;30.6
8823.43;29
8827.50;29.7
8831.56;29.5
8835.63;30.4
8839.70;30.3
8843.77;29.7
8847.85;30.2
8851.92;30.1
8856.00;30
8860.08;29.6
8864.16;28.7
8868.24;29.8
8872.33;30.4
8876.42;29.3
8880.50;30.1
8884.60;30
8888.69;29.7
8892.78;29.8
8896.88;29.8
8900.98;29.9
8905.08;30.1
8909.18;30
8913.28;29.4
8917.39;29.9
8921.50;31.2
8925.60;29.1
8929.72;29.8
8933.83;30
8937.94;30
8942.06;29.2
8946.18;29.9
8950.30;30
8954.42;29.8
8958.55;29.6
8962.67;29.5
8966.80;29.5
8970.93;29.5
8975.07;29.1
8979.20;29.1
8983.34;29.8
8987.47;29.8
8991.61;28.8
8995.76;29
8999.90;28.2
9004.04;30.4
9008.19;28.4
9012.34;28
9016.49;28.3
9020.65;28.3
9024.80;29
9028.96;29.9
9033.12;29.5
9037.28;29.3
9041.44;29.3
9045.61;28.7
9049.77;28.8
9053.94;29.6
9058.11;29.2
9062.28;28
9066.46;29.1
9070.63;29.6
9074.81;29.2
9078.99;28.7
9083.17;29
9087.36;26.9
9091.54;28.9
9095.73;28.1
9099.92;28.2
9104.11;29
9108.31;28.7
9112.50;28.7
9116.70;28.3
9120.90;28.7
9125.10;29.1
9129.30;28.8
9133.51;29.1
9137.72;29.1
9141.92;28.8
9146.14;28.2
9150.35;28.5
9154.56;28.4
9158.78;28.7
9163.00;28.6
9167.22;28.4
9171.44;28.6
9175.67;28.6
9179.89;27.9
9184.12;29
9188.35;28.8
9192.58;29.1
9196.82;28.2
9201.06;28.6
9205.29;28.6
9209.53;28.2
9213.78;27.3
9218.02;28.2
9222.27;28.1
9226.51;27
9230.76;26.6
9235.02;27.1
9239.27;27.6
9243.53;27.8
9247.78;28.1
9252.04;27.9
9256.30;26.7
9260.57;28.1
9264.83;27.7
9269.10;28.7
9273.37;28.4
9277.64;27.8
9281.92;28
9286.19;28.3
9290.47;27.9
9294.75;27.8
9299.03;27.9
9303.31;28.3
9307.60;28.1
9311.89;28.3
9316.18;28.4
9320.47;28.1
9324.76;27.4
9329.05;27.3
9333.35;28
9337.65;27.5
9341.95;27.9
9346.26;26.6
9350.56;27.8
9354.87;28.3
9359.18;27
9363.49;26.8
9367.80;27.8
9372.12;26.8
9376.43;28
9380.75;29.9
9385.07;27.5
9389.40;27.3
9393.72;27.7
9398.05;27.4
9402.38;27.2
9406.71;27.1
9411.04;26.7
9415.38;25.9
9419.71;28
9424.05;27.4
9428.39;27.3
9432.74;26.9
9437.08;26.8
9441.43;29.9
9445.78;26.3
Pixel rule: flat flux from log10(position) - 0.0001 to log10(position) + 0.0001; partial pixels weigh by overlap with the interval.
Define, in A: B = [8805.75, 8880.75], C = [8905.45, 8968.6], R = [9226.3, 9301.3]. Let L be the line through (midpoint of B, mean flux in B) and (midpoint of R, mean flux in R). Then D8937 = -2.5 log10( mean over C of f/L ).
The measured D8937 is -0.02 mag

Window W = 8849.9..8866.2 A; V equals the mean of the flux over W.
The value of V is 29.6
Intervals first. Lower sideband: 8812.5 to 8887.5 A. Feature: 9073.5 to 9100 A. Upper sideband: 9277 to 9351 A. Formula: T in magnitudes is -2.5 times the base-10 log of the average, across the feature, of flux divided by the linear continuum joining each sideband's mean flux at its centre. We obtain 0.02 mag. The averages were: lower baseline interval 29.9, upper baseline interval 27.9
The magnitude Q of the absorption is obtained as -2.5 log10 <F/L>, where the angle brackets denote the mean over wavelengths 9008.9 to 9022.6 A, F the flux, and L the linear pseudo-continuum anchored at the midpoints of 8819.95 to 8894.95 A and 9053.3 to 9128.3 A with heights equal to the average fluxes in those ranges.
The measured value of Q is 0.03 mag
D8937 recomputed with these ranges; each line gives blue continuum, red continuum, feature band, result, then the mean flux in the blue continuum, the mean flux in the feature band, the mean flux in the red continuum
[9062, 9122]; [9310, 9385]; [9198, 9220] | 0.00 mag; 28.6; 28.2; 27.8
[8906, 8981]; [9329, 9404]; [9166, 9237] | 0.01 mag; 29.7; 28.1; 27.6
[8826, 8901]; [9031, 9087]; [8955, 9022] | 0.01 mag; 29.8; 29.1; 29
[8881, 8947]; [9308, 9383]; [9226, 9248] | 0.04 mag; 29.9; 27.3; 27.8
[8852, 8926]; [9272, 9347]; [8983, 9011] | 0.01 mag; 29.8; 29.1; 27.9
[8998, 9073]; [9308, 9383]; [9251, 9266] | 0.02 mag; 29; 27.6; 27.8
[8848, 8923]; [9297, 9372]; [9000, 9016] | 0.02 mag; 29.9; 28.8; 27.7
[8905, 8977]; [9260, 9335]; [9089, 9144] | 0.01 mag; 29.7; 28.7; 28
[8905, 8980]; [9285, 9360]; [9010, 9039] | 0.02 mag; 29.7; 28.9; 27.8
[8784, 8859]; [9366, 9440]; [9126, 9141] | -0.02 mag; 29.9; 29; 27.4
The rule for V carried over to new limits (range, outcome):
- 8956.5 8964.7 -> 29.6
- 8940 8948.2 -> 29.5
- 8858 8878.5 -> 29.6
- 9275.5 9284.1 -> 27.9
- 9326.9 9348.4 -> 27.5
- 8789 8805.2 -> 30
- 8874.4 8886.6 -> 29.8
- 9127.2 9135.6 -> 28.9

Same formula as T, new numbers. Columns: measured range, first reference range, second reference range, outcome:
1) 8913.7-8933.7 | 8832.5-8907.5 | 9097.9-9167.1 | -0.01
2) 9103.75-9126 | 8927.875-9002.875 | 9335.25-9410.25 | 0.00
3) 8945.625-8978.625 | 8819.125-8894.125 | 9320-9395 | -0.01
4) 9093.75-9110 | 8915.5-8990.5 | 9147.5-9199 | 0.02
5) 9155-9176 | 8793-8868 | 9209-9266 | -0.02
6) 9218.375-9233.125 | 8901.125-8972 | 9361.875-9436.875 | 0.04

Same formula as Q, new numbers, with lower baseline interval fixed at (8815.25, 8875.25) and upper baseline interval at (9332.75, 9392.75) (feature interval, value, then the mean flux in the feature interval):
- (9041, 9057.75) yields -0.003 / 29.1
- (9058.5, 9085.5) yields -0.001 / 28.9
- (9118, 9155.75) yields -0.005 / 28.7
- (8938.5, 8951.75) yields -0.010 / 29.7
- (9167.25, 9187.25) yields -0.003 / 28.5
